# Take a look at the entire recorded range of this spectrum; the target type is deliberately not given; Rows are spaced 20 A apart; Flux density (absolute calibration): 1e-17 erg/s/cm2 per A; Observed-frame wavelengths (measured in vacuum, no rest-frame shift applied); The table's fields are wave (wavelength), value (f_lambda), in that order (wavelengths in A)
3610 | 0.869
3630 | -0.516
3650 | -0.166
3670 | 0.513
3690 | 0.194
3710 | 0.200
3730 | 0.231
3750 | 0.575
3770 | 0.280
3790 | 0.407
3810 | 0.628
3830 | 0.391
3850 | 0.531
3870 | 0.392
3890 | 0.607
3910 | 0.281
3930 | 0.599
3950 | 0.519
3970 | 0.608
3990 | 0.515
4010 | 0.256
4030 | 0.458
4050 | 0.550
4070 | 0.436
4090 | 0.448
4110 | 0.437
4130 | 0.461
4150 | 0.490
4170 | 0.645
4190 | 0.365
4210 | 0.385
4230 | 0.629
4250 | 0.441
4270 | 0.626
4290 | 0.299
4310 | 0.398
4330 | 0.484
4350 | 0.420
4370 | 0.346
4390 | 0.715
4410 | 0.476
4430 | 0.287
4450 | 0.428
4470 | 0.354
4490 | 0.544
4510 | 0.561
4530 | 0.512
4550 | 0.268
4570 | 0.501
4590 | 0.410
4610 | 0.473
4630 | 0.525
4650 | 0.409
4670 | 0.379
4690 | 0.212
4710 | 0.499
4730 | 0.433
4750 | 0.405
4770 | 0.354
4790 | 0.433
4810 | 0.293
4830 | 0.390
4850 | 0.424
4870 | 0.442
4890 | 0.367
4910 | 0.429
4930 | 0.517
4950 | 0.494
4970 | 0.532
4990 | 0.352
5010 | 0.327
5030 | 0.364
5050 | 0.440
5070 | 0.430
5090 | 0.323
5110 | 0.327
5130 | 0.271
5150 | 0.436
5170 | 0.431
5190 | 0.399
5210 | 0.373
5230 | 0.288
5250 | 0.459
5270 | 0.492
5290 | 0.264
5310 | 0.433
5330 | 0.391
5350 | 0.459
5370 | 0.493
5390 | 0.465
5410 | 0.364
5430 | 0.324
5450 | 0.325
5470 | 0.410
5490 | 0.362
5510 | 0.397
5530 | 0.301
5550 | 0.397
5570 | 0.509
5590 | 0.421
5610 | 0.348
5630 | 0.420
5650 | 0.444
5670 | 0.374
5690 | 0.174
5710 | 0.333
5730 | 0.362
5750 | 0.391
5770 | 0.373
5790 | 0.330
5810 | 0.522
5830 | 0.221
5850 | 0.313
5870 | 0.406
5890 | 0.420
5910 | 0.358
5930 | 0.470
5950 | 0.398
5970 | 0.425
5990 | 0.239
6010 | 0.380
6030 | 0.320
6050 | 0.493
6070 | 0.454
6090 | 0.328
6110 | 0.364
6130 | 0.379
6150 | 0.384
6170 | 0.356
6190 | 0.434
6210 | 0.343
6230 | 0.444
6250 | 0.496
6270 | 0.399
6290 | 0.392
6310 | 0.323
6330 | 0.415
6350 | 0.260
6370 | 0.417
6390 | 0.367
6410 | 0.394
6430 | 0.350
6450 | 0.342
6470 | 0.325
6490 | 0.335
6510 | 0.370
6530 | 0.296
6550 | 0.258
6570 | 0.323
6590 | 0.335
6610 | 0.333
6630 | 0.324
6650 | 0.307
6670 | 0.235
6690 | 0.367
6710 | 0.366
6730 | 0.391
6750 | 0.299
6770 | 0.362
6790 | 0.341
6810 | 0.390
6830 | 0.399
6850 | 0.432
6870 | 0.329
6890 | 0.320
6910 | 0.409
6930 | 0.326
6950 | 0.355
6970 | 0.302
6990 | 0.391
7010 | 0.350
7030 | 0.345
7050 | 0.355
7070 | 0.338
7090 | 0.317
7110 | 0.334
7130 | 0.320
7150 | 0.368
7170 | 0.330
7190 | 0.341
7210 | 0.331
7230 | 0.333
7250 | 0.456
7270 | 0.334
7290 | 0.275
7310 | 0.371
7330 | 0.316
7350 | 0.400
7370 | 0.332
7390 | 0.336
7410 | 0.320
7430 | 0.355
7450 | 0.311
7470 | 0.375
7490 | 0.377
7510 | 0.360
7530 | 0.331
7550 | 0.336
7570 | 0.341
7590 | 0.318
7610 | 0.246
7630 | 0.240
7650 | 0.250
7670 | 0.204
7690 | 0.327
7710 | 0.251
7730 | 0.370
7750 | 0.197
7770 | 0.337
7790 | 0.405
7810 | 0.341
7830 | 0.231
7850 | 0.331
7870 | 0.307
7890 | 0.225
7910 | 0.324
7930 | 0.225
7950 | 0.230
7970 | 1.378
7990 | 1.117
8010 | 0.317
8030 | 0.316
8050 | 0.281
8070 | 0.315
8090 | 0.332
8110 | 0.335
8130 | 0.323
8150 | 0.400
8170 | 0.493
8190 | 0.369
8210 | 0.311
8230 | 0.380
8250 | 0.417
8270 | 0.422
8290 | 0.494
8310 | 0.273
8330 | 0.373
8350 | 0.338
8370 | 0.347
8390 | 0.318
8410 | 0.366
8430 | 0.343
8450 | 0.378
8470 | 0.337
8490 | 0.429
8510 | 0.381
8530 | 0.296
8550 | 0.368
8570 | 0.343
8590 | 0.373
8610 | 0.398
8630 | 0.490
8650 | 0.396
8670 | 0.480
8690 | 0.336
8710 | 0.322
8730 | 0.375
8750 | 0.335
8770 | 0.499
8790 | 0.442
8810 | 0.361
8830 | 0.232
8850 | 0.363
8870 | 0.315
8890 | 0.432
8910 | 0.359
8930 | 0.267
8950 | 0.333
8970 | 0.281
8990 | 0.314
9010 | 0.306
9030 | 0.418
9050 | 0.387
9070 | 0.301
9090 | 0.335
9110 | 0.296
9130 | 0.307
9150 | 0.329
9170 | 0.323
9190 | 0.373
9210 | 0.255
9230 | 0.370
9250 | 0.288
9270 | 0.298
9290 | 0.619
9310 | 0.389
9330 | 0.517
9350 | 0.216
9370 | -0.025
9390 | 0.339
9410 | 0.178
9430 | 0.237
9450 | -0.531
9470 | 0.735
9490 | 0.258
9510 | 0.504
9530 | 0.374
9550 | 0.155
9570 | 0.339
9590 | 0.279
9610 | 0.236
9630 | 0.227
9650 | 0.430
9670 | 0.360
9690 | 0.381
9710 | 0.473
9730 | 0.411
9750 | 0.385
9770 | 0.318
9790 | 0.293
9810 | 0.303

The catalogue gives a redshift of 1.140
